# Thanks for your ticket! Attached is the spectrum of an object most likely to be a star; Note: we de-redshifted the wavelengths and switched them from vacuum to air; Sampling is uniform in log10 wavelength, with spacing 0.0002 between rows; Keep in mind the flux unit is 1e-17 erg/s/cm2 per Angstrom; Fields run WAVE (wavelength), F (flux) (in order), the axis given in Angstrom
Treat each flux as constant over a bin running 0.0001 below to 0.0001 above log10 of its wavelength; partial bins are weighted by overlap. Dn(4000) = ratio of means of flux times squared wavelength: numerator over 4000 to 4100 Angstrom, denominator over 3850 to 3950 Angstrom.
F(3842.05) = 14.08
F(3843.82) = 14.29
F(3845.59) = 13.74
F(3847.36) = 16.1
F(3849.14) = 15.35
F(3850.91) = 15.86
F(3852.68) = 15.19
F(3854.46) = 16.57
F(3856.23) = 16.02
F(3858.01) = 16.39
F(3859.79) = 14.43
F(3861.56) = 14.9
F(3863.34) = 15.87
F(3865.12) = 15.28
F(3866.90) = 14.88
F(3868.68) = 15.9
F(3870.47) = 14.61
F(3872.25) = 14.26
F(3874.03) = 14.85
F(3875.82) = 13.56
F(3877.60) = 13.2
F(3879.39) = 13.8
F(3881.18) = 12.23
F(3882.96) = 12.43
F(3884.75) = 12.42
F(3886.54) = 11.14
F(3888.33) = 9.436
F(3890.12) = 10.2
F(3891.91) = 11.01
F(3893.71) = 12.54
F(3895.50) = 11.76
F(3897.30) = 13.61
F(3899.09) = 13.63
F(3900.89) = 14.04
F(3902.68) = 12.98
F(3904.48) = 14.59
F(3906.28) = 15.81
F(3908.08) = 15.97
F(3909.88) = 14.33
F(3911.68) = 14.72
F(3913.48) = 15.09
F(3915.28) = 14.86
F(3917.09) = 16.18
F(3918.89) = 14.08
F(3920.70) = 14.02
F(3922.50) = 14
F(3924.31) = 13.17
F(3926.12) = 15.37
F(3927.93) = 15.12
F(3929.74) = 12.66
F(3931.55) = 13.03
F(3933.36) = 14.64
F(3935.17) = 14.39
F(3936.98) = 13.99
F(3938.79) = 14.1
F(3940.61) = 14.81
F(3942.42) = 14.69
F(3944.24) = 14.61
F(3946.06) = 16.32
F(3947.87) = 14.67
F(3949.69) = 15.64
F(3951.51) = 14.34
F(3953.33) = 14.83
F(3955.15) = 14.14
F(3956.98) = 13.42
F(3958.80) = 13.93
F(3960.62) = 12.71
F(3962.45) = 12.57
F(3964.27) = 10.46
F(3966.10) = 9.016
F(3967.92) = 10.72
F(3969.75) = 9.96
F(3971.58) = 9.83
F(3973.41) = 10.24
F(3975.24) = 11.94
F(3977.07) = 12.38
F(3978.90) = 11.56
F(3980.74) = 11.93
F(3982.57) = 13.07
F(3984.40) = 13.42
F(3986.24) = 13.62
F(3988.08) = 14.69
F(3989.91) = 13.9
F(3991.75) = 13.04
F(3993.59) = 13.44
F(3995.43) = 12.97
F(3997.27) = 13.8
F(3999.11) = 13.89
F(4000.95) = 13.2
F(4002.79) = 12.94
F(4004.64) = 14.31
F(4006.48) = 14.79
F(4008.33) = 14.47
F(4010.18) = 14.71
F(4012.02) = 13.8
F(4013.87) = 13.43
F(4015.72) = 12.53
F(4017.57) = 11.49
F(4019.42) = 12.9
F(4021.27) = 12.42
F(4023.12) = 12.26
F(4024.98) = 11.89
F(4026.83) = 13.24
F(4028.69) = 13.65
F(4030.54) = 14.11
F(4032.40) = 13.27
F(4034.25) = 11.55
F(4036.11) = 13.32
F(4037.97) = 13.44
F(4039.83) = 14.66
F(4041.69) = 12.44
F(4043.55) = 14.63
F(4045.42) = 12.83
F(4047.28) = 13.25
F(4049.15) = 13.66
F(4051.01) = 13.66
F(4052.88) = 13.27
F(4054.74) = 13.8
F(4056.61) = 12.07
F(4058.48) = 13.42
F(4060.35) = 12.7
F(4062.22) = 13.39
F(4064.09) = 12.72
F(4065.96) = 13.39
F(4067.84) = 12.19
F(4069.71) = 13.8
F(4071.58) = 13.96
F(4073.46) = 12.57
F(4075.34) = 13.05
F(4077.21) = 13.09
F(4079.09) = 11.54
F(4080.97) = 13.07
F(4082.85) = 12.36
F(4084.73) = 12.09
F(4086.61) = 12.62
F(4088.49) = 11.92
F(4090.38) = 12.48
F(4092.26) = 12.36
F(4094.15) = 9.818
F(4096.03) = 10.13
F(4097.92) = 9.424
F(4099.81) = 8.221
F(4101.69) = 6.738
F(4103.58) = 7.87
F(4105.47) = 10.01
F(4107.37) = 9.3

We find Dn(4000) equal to 1.0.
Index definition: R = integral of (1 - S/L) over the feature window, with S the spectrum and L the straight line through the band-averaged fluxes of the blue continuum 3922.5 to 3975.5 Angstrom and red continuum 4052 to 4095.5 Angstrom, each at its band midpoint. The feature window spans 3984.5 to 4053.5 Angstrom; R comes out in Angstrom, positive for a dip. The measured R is -2.4 Angstrom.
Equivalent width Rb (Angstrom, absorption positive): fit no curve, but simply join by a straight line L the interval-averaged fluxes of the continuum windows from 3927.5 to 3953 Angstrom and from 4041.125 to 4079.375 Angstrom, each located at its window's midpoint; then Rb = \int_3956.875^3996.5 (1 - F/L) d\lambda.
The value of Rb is 5.3 Angstrom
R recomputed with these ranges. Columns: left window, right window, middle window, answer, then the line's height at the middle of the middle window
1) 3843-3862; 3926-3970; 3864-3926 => 3.8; 14.6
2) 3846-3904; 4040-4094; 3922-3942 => -0.8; 13.6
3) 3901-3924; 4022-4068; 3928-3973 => 3.0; 14.2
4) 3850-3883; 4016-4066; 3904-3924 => -0.7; 14.3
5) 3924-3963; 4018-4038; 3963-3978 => 3.5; 13.8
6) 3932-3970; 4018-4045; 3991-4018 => -0.6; 13.3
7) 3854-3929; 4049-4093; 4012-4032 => 0.5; 13.2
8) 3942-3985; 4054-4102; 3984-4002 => -1.5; 12.6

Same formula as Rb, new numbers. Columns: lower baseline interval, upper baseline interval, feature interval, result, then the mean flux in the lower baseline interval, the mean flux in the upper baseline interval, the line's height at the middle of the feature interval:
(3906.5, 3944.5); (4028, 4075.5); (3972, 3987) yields 1.9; 14.5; 13.3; 14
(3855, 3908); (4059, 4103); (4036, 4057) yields -2.2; 13.7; 11.9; 12.2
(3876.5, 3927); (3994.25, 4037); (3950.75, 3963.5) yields -0.3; 13.5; 13.3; 13.4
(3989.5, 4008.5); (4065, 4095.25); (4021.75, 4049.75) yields -0.1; 13.7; 12.5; 13.1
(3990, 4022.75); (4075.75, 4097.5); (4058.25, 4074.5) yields -1.1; 13.4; 11.9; 12.3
